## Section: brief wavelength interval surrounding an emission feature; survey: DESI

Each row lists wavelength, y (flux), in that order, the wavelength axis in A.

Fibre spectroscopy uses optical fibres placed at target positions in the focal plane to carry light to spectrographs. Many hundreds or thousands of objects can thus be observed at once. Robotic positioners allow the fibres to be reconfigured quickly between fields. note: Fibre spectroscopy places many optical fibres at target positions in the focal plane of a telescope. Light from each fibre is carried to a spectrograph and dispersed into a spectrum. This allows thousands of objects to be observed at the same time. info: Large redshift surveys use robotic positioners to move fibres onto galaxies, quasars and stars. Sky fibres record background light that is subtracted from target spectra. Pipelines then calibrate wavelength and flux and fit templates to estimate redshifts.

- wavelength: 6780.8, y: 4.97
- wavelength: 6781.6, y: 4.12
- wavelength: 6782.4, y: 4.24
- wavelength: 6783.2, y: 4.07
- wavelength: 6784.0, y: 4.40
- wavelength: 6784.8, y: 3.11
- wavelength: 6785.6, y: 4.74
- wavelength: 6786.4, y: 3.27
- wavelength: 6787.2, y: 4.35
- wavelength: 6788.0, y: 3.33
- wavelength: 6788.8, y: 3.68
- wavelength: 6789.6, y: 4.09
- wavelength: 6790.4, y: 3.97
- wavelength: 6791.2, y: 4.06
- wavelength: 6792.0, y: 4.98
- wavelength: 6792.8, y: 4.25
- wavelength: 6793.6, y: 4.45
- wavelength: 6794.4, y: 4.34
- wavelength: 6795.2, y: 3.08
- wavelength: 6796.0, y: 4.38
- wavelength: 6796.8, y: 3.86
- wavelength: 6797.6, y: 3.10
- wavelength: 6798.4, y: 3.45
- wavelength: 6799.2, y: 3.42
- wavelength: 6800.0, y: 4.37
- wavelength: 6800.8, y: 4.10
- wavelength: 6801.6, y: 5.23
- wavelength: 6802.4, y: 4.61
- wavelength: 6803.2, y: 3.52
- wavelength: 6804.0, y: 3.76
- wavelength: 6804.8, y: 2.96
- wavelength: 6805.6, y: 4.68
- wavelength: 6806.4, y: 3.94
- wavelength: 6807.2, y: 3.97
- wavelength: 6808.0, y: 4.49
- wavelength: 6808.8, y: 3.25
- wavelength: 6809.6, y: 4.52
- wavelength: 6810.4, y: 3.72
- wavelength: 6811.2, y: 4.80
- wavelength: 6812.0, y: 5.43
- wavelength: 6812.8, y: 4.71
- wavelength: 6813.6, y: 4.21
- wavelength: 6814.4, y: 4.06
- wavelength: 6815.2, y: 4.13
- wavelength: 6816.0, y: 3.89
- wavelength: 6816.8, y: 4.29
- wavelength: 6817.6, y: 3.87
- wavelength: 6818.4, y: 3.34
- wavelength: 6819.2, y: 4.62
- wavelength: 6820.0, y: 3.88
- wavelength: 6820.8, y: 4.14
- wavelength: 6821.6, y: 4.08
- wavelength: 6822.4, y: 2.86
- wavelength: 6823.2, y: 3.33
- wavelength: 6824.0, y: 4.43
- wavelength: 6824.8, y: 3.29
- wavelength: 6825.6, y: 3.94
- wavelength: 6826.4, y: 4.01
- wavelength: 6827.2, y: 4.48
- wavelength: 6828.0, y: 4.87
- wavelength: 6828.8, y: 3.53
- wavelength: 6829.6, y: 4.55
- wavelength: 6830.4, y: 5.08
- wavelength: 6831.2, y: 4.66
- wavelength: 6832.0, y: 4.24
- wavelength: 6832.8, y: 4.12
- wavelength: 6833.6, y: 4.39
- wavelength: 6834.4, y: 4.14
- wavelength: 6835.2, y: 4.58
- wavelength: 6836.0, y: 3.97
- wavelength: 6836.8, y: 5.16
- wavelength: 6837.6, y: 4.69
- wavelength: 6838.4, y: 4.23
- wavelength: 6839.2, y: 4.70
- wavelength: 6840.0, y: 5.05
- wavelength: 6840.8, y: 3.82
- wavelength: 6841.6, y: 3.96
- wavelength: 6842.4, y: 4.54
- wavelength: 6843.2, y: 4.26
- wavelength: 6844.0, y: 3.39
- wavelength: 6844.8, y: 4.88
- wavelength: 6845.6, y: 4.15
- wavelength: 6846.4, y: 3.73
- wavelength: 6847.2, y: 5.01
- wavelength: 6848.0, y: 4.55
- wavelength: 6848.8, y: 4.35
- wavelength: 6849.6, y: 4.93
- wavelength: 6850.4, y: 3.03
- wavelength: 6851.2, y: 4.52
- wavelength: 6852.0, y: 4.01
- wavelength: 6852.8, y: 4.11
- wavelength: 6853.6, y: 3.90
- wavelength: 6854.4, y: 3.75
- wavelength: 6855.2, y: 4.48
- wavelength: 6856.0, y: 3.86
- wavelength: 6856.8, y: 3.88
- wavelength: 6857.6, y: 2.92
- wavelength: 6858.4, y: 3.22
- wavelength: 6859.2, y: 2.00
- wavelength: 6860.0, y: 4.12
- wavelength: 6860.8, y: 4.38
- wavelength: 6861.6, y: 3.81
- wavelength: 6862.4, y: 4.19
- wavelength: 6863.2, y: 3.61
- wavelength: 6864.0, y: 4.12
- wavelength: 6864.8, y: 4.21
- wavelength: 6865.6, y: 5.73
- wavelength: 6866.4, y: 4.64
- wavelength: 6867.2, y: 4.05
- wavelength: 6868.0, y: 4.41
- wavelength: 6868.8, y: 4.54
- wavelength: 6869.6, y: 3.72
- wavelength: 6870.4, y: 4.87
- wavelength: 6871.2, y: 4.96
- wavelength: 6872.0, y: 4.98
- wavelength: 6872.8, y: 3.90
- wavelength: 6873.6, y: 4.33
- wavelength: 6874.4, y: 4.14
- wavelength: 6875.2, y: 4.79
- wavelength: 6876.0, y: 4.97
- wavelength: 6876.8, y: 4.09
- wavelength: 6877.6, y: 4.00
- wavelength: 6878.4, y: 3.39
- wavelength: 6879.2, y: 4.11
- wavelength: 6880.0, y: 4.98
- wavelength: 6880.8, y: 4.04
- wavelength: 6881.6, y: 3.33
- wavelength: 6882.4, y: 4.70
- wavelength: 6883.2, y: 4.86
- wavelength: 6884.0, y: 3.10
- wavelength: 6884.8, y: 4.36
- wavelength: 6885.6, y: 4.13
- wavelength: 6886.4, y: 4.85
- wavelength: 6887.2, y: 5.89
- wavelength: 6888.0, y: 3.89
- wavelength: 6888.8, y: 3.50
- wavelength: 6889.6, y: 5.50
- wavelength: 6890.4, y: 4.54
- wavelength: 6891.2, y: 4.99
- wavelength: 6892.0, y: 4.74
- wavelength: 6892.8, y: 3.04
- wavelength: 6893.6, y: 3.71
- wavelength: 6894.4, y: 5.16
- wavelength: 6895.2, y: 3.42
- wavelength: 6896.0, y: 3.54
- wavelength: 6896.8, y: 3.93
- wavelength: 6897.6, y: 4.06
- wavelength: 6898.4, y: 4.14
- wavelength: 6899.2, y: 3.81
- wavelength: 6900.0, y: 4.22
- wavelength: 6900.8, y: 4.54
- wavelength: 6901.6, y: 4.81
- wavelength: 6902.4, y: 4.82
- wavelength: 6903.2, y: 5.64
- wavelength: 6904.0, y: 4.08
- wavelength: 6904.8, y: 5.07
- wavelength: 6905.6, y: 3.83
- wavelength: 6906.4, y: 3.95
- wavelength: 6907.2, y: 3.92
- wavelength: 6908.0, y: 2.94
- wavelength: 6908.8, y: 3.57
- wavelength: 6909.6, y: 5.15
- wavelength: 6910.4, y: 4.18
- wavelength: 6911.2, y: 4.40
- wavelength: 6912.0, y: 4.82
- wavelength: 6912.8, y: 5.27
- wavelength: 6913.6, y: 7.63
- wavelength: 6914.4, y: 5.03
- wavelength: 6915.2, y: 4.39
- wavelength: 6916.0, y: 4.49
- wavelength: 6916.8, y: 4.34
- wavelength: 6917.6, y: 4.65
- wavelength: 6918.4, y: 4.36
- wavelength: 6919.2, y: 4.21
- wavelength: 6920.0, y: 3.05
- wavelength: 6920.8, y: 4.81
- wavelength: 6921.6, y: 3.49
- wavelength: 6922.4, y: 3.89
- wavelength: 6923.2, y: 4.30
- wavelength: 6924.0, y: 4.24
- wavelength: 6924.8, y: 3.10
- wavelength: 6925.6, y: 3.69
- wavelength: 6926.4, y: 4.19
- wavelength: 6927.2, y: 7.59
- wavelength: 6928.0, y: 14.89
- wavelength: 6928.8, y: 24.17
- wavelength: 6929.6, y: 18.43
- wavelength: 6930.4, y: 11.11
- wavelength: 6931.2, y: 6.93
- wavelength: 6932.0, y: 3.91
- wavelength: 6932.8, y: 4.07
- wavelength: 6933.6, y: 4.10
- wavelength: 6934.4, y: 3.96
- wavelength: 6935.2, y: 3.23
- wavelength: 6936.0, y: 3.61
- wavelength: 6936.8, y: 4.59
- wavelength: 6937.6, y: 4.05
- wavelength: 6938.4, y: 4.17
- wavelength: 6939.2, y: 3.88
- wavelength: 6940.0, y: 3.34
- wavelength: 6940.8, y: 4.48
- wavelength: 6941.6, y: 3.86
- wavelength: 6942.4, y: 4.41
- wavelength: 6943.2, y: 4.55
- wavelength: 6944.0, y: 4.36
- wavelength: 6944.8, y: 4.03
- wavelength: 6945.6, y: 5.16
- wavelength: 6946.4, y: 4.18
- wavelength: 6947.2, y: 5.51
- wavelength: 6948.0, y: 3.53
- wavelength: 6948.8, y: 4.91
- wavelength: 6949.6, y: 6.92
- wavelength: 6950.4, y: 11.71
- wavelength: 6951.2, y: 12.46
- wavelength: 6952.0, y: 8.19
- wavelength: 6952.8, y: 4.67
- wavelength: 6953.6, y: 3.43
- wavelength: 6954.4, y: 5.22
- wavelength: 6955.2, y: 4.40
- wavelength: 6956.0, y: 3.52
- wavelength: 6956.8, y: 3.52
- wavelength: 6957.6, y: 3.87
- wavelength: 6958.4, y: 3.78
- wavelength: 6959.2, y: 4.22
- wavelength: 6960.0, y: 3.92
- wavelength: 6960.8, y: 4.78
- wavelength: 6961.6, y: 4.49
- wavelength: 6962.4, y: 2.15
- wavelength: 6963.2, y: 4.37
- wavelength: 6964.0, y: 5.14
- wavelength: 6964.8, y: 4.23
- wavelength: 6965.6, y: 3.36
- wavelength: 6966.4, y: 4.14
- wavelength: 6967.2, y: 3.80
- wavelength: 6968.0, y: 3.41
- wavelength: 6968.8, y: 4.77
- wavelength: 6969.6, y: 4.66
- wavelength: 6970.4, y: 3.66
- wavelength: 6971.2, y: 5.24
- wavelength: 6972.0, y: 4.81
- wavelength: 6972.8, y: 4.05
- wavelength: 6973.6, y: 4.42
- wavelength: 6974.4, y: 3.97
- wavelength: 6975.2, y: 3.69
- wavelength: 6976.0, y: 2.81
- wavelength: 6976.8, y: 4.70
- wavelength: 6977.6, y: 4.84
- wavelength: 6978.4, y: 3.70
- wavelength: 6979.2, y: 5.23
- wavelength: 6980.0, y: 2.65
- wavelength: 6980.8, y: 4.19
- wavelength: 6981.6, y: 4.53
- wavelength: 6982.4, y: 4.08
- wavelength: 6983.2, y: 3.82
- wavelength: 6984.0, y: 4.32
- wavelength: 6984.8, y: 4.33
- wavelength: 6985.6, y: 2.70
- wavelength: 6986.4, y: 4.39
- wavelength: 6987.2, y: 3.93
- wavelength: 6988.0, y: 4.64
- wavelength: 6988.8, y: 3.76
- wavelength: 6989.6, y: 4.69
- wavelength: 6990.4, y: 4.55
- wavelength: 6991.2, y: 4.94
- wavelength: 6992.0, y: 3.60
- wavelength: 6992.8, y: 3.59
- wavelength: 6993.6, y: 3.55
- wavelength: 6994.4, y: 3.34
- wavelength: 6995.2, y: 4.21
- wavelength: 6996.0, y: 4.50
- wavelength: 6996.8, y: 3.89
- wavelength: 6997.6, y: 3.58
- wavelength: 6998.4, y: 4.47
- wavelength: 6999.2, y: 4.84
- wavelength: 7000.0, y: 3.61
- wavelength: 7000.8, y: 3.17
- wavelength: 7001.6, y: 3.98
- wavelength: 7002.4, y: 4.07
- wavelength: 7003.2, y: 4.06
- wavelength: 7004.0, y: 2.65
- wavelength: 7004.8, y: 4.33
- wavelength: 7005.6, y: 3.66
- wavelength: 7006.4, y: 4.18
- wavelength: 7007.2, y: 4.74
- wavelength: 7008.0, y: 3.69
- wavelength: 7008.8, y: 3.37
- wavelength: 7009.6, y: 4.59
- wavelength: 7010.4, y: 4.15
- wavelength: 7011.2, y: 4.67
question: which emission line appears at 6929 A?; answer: H-alpha 6563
